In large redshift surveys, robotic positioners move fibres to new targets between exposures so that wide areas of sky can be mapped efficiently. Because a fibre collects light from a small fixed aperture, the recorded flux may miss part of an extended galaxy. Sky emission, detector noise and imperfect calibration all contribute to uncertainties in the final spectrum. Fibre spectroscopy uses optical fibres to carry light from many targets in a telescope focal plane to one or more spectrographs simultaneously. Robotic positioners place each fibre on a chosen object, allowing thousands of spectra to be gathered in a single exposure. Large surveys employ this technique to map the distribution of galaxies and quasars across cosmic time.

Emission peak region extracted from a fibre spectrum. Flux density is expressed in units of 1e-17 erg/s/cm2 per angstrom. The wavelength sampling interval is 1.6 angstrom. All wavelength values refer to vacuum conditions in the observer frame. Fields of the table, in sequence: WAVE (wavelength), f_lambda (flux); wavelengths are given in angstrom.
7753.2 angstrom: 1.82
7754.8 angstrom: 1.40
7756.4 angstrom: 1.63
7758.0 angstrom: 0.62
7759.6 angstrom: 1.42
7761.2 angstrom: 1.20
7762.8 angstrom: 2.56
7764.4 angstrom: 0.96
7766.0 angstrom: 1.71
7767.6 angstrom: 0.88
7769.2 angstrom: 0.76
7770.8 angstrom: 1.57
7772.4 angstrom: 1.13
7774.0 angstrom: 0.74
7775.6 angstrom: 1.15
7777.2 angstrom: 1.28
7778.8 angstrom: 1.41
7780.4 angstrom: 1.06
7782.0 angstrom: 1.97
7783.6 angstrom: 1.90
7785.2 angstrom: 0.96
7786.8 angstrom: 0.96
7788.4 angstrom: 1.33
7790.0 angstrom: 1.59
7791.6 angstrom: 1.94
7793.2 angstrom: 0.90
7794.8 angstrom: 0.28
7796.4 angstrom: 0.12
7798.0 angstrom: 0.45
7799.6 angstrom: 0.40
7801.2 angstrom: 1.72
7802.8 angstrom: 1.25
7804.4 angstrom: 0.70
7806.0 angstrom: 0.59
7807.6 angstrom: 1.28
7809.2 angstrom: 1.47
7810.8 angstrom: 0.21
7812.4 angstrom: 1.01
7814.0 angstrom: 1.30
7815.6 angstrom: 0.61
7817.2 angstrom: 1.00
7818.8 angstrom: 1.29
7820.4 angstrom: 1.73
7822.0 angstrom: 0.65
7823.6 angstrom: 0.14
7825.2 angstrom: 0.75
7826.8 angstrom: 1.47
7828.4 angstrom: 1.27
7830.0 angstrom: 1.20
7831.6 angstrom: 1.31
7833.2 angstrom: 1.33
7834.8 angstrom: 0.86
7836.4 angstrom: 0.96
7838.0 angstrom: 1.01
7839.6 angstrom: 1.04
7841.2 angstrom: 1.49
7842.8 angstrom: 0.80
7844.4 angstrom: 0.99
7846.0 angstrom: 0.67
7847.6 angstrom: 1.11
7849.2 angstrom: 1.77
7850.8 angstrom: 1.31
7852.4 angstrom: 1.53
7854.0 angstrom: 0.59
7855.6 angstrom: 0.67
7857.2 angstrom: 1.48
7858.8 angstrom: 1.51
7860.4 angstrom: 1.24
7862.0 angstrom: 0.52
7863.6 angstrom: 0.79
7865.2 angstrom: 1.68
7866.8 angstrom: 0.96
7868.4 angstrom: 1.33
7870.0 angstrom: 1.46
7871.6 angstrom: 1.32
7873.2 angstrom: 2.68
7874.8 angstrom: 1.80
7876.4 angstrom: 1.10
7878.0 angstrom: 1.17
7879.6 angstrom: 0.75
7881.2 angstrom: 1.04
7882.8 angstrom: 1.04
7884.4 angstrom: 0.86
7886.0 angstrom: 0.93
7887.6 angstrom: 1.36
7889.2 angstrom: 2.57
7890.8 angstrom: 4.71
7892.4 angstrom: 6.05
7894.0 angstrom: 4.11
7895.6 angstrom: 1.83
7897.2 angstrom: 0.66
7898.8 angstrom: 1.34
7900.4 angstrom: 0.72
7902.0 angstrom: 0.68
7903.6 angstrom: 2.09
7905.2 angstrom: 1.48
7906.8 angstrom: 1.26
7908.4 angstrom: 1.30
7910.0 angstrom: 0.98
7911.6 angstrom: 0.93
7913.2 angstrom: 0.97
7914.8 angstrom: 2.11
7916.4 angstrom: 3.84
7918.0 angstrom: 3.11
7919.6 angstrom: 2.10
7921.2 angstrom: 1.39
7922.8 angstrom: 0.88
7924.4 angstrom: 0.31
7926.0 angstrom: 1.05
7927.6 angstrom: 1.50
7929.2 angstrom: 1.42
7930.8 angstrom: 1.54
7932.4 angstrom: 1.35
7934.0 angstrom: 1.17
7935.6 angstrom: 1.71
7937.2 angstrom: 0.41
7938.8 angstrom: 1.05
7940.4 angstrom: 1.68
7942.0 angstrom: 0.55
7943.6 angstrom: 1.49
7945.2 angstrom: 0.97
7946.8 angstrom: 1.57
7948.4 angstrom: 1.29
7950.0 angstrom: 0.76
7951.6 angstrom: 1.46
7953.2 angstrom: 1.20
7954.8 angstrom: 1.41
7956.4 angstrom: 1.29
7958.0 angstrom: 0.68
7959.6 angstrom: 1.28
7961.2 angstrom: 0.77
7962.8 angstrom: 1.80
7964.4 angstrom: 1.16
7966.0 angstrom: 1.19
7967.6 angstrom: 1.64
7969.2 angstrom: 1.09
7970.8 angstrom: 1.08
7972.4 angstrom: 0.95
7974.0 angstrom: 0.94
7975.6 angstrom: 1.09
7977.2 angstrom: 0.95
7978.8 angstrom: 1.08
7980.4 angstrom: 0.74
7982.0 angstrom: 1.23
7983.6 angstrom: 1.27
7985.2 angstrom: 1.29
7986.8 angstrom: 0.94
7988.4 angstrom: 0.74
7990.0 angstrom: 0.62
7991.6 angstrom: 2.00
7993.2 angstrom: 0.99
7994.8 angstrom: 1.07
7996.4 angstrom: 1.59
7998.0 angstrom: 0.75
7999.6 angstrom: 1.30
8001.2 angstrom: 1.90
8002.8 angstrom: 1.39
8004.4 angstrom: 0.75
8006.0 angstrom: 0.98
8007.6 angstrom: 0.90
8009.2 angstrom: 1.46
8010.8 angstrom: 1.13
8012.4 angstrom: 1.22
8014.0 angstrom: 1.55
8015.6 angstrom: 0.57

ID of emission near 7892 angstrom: H-alpha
